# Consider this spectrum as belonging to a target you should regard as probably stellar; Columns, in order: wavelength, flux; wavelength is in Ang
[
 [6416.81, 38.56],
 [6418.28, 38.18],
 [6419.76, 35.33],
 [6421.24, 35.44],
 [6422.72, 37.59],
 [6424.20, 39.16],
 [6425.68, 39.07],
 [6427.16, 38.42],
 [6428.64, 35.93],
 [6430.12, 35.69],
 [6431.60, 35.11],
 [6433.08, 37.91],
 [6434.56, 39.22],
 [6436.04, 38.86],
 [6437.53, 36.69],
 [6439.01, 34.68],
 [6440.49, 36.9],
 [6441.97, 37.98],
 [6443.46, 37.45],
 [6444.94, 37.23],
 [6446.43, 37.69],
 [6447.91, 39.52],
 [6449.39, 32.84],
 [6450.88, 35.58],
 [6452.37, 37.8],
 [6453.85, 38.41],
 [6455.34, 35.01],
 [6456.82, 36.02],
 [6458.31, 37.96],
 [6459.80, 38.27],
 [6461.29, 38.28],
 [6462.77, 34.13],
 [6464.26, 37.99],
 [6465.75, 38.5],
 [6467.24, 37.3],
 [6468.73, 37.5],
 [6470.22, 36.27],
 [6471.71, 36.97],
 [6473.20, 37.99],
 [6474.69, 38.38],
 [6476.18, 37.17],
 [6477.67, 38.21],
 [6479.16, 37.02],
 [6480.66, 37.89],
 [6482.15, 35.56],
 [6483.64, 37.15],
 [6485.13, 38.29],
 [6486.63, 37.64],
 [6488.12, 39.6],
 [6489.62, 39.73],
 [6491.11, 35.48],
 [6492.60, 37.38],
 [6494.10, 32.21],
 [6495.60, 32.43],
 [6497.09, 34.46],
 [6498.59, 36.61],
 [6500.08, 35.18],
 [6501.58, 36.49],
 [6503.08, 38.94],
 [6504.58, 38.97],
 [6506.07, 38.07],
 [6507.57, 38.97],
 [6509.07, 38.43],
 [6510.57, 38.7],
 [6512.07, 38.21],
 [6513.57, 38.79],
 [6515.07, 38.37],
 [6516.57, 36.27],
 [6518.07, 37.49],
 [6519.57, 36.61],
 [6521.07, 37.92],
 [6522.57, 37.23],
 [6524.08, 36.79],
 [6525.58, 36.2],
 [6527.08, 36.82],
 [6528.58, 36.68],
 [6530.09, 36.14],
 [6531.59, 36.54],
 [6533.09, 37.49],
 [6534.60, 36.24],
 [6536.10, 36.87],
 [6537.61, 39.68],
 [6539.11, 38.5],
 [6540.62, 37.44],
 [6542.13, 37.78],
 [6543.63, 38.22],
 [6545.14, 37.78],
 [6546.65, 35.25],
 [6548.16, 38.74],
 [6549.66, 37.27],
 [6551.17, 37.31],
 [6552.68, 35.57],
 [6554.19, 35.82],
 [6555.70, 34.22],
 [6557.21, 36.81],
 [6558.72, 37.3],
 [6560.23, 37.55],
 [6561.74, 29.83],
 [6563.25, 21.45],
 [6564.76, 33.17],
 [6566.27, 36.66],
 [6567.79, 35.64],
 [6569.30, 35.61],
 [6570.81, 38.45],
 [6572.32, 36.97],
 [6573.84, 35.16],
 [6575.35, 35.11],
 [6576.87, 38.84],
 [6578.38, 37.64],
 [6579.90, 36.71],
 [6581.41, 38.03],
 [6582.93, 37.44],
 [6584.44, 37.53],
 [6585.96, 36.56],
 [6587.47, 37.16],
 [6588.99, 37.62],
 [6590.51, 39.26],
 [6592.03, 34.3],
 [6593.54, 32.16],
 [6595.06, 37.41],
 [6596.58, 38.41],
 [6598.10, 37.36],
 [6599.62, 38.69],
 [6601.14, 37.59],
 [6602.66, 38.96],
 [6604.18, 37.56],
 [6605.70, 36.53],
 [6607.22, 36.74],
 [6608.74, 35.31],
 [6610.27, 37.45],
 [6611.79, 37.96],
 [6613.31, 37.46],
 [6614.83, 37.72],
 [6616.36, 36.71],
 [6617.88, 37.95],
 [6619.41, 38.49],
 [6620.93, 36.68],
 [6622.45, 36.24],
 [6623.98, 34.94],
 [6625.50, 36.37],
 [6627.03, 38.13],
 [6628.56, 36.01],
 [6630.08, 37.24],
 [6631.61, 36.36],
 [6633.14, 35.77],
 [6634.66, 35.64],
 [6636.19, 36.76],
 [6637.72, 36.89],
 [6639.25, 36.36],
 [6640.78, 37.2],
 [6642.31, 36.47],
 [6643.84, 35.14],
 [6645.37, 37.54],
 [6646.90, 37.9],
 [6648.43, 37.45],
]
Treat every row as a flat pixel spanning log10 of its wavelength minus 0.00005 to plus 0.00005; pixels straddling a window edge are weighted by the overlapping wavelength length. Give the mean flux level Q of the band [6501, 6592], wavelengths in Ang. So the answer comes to 36.8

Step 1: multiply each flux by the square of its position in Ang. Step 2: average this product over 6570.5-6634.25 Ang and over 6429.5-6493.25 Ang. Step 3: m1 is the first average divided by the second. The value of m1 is 1.04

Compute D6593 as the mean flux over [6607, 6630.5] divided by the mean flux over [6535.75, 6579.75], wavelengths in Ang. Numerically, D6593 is 1.02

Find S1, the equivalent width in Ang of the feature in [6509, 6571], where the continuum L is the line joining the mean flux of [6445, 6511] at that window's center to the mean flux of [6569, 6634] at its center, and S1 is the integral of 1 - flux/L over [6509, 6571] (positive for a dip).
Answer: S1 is 0.96 Ang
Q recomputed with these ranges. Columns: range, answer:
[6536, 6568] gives 35.8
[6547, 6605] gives 36.3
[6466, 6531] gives 37.2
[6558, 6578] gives 34.8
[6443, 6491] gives 37.3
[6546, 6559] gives 36.5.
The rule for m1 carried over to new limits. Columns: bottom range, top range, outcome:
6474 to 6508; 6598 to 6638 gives 1.04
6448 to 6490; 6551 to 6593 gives 0.99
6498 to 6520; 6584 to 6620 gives 1.01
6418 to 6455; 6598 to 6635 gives 1.06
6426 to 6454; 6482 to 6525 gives 1.02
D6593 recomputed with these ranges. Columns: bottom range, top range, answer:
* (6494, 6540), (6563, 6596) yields 0.97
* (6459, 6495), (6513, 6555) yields 1.00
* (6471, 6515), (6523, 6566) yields 0.97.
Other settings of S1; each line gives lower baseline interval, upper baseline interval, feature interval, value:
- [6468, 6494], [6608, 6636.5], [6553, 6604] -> 1.20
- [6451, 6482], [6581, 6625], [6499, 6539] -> -0.28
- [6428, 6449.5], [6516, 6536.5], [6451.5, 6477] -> -0.21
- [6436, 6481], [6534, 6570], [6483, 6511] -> -0.35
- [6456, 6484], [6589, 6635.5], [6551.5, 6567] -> 1.31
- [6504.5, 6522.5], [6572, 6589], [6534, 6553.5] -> 0.07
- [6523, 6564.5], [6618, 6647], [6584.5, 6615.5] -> -0.57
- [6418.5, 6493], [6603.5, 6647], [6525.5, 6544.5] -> -0.15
